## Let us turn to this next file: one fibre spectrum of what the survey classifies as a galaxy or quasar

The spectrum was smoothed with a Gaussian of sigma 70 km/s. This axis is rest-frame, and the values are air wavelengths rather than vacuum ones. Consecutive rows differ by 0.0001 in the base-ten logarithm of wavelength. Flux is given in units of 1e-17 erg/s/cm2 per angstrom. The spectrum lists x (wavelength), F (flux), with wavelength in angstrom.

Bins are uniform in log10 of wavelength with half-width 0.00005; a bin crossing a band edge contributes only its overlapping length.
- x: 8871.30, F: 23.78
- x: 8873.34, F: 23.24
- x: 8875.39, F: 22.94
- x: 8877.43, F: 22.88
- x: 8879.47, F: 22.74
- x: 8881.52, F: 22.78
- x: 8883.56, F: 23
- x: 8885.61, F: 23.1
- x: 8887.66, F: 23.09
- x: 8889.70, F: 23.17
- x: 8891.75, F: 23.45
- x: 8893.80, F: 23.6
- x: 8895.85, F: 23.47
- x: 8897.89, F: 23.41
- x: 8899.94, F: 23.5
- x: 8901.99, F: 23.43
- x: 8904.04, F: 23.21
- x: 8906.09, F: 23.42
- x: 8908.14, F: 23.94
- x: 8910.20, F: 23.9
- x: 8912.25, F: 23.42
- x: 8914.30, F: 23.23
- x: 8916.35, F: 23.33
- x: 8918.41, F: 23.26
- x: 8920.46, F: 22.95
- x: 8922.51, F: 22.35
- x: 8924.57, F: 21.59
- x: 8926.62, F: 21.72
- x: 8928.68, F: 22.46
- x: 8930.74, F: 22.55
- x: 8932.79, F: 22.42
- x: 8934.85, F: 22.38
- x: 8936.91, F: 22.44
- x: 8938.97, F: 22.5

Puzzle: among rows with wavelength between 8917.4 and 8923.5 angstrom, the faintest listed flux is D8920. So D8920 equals 22.35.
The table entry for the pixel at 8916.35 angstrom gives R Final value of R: 23.33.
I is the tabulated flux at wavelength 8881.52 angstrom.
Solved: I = 22.78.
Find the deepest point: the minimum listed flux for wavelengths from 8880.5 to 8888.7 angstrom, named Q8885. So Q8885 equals 22.78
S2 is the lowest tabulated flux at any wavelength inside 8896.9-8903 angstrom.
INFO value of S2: 23.41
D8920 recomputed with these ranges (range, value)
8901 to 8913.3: 23.21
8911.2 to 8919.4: 23.23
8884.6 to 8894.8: 23.09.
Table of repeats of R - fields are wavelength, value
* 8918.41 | 23.26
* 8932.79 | 22.42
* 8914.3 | 23.23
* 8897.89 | 23.41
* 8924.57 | 21.59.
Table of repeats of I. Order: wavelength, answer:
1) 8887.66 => 23.09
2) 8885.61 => 23.1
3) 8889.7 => 23.17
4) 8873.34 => 23.24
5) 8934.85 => 22.38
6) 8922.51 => 22.35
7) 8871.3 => 23.78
